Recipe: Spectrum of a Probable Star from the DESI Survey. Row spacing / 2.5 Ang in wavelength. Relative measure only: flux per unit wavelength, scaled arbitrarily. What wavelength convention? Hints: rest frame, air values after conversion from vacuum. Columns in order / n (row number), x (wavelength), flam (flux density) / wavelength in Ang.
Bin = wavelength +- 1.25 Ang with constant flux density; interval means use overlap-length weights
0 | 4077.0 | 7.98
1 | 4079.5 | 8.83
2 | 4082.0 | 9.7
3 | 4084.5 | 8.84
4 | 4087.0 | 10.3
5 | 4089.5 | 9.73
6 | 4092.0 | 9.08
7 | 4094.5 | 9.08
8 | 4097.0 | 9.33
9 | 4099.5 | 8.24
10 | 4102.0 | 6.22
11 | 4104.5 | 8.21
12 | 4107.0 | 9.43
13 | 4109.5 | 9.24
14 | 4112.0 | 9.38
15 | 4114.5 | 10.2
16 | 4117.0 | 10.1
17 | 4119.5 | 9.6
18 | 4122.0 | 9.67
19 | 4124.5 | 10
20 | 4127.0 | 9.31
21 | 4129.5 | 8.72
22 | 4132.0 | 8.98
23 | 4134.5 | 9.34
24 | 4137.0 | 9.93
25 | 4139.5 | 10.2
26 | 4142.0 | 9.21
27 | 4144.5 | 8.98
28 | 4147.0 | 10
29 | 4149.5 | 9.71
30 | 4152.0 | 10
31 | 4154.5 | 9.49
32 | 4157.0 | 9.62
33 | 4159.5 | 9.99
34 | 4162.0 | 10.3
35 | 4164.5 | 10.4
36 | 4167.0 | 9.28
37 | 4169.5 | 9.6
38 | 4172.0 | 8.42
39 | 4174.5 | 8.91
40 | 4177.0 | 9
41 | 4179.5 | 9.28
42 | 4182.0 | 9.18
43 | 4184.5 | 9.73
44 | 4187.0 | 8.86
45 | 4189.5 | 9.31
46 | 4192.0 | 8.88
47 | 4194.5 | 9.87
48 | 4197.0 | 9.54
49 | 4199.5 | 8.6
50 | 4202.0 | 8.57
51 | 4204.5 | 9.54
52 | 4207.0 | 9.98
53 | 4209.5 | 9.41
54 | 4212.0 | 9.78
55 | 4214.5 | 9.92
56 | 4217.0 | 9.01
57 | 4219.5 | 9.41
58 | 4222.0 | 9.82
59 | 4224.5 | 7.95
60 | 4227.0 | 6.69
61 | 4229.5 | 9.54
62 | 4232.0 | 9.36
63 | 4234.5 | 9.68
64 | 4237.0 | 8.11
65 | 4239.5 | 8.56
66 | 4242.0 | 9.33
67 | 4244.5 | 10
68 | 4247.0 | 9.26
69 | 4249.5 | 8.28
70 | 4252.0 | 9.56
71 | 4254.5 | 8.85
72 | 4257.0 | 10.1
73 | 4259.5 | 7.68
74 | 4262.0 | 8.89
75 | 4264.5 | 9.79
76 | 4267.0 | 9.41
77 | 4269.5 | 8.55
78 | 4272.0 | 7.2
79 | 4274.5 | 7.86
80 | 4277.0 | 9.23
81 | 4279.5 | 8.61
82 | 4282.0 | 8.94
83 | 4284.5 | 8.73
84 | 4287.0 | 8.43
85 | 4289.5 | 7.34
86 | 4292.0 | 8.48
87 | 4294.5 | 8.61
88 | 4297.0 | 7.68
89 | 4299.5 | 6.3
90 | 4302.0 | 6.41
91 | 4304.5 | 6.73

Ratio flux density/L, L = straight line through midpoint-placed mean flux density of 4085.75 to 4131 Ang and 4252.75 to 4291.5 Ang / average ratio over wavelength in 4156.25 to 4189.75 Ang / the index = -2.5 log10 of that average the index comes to -0.05 mag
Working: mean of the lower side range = 9.21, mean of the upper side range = 8.65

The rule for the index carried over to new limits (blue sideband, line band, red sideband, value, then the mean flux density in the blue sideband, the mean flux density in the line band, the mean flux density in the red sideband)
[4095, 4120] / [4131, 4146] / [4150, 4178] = -0.02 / 8.98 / 9.46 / 9.56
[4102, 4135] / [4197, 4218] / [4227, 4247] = -0.03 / 9.28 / 9.37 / 9.07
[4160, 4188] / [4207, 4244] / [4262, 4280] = -0.01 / 9.38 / 9.09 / 8.68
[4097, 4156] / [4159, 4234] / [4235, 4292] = -0.03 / 9.31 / 9.27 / 8.77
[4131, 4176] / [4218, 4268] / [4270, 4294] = -0.04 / 9.58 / 9.01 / 8.33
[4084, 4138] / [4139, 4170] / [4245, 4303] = -0.08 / 9.23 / 9.75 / 8.47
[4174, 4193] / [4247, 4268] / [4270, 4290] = -0.07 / 9.16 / 9.08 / 8.34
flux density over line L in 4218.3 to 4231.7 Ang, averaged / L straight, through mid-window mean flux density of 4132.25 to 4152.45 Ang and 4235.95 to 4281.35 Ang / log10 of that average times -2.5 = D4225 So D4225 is 0.04 mag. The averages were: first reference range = 9.62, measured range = 8.73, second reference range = 8.85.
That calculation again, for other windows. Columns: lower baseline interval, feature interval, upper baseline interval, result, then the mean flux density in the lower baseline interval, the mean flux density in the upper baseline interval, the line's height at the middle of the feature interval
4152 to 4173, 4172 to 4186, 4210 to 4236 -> 0.04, 9.67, 9.11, 9.52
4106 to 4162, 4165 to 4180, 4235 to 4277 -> 0.03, 9.61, 8.87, 9.38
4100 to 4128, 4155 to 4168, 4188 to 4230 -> -0.08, 9.19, 9.16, 9.17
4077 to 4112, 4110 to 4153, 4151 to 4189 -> -0.05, 8.92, 9.46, 9.19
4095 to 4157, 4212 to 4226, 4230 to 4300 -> -0.04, 9.32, 8.71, 8.91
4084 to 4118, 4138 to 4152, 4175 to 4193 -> -0.06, 9.1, 9.17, 9.14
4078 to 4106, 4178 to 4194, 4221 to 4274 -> -0.04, 8.87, 8.87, 8.87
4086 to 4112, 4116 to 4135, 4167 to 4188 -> -0.06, 8.9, 9.13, 8.98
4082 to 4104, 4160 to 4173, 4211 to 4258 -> -0.08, 8.88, 9.11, 9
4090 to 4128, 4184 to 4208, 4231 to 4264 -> -0.02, 9.15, 9.07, 9.1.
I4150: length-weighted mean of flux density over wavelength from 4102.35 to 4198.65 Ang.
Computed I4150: 9.44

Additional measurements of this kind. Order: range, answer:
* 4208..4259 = 9.11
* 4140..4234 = 9.34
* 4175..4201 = 9.21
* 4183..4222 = 9.37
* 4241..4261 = 9.13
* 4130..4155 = 9.56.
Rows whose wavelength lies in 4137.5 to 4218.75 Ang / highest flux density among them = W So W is 10.4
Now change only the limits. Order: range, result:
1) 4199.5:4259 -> 10.1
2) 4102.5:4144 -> 10.2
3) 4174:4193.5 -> 9.73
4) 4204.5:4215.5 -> 9.98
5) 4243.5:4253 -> 10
